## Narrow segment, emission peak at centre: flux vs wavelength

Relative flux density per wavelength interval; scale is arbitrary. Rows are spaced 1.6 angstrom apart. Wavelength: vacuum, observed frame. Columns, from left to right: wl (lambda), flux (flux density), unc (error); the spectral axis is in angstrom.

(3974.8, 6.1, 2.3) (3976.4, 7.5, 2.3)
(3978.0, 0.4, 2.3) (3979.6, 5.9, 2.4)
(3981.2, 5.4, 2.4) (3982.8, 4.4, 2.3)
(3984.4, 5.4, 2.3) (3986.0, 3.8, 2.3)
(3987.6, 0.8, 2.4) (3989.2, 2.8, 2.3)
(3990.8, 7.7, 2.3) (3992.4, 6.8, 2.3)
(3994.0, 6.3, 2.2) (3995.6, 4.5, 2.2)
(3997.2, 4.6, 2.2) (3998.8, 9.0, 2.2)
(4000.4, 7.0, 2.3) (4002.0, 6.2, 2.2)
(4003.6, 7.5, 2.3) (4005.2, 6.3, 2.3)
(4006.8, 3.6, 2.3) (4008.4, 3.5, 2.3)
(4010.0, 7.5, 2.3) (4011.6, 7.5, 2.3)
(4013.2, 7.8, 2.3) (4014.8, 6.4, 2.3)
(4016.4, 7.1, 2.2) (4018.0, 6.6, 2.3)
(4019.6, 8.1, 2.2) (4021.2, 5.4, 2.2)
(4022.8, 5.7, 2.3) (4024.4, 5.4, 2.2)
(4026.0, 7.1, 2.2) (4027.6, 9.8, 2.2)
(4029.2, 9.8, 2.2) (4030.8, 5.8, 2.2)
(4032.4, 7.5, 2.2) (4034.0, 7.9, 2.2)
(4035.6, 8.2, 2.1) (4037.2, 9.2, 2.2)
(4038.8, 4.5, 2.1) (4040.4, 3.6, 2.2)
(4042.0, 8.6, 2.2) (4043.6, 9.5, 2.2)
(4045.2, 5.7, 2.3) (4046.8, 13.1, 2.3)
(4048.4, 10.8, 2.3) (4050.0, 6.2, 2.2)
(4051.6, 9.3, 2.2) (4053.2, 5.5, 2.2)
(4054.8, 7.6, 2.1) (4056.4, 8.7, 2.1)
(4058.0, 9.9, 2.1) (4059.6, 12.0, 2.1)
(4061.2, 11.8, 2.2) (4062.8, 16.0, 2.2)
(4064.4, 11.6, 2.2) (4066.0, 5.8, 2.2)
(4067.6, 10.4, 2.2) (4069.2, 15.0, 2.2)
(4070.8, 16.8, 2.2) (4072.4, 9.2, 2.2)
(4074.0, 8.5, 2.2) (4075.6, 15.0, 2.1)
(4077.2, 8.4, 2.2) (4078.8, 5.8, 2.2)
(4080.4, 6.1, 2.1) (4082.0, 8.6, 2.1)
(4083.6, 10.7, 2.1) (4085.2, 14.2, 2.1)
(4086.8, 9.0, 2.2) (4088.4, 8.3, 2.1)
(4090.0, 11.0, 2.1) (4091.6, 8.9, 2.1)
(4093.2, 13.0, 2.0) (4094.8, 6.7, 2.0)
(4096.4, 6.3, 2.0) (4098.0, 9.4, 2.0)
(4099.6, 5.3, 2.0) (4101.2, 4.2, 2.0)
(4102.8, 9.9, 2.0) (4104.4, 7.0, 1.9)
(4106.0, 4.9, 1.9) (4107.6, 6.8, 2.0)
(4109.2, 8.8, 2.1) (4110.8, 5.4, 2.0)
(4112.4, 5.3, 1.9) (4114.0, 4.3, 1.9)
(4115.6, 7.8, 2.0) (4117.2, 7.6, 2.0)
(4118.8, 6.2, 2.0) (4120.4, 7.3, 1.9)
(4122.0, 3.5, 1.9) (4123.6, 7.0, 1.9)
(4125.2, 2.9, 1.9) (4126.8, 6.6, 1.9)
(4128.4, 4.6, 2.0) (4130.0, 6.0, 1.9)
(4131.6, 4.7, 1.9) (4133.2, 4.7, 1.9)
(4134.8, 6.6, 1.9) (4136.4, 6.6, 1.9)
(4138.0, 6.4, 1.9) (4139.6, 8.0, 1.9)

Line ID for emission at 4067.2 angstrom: C IV 1549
